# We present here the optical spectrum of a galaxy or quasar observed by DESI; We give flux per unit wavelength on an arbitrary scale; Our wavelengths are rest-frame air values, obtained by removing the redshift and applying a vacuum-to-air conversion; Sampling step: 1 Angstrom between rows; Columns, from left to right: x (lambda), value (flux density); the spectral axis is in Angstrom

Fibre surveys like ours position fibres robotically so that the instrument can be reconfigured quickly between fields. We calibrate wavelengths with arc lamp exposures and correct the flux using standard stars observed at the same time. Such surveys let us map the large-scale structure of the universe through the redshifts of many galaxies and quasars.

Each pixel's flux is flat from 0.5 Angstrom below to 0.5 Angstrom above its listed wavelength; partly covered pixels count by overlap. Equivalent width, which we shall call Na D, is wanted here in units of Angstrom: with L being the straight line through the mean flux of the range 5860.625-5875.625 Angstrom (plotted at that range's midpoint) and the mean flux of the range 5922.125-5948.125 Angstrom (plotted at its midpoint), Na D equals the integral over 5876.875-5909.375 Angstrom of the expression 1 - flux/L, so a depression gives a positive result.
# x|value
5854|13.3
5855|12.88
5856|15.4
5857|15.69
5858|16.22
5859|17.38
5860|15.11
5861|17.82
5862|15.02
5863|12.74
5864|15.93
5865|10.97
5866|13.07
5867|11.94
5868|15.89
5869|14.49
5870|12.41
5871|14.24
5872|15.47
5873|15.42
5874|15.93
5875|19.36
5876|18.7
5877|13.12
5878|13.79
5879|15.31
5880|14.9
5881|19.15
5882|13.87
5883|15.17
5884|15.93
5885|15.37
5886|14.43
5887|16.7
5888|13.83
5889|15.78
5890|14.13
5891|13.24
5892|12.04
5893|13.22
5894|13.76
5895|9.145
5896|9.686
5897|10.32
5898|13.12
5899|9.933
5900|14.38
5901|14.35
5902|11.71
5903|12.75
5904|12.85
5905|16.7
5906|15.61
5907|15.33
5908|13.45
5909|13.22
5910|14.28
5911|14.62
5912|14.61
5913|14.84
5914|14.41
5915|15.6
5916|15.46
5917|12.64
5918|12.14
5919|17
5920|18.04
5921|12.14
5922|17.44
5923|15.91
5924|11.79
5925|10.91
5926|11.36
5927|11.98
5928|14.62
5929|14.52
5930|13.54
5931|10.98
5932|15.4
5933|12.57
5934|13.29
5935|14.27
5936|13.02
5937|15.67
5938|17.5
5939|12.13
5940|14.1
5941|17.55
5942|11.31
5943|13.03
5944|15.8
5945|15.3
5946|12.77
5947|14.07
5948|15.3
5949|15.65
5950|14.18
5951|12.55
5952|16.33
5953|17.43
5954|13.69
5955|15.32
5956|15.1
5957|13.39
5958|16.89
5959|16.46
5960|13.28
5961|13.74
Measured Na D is 1.25 Angstrom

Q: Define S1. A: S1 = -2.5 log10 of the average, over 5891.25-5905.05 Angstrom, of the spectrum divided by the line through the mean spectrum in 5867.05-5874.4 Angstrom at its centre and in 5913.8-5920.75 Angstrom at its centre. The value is 0.20 mag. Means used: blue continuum 14.6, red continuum 15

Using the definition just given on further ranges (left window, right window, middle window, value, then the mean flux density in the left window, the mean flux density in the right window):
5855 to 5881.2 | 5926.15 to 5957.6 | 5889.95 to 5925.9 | 0.080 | 15.1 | 14.2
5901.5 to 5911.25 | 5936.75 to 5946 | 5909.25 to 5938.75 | 0.013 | 14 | 14.6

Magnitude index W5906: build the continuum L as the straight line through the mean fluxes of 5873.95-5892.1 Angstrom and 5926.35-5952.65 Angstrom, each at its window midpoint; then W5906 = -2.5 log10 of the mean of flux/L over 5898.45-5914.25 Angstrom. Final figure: 0.07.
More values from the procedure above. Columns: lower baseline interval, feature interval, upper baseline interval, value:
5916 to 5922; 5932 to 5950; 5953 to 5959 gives 0.051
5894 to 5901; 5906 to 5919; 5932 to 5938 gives -0.144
